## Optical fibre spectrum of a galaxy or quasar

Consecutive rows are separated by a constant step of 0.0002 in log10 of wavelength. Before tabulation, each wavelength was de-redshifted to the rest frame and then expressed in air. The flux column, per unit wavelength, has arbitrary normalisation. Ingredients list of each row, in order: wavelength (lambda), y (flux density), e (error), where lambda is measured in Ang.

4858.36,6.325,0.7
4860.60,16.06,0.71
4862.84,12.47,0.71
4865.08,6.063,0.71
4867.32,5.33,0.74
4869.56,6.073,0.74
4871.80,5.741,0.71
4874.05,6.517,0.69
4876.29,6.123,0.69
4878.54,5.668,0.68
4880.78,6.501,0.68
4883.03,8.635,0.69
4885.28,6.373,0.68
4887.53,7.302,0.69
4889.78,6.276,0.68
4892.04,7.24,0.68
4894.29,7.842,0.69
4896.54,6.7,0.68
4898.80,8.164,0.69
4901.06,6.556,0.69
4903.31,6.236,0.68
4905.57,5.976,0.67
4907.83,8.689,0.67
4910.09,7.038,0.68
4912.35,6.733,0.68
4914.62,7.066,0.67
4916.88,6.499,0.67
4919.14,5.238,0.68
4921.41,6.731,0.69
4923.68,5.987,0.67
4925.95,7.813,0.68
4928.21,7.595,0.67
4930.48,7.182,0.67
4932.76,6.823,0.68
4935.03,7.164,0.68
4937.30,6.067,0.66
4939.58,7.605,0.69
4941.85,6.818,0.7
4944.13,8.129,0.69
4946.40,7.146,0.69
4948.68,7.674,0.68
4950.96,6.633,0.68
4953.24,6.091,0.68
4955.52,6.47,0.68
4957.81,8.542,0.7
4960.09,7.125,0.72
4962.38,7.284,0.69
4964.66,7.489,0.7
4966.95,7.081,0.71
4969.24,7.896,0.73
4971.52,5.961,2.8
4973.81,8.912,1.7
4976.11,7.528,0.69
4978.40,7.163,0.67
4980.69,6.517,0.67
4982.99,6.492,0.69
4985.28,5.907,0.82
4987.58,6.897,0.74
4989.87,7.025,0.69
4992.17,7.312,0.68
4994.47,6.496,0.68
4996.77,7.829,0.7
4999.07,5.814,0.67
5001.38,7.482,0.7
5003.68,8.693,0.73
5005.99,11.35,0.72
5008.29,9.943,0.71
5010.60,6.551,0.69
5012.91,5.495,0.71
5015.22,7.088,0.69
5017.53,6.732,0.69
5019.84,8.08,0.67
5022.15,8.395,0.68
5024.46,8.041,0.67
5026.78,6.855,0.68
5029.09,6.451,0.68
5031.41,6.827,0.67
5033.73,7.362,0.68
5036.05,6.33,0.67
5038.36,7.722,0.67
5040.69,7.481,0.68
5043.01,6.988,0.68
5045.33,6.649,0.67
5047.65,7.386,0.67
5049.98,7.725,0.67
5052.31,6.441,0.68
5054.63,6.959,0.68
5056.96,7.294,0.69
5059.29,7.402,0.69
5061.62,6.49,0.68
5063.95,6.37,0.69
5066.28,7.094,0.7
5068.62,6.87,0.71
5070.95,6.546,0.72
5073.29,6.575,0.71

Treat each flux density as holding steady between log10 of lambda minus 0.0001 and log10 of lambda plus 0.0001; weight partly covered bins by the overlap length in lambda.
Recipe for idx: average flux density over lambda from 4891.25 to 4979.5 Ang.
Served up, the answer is 7.1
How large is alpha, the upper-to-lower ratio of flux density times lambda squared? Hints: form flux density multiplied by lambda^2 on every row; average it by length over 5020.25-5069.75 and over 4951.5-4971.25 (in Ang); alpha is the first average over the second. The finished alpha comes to 1.0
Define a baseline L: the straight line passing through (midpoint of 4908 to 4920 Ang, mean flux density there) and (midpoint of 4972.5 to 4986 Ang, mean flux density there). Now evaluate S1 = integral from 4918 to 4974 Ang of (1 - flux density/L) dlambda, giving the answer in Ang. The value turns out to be -1.3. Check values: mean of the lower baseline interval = 6.72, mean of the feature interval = 7.07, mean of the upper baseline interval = 7.11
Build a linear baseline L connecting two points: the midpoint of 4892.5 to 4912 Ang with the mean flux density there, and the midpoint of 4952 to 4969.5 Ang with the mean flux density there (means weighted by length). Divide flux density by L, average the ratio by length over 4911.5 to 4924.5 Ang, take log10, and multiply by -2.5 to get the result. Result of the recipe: 0.13 mag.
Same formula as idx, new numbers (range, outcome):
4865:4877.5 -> 5.97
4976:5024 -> 7.38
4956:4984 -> 7.31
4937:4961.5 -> 7.15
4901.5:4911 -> 6.96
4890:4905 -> 7.03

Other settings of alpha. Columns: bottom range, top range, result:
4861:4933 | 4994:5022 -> 1.15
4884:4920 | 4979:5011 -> 1.13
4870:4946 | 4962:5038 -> 1.10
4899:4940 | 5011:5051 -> 1.09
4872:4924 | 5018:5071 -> 1.11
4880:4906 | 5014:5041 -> 1.09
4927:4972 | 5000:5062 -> 1.07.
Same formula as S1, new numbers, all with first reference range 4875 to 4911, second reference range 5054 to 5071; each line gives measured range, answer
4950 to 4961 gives -0.06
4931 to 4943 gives 0.05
